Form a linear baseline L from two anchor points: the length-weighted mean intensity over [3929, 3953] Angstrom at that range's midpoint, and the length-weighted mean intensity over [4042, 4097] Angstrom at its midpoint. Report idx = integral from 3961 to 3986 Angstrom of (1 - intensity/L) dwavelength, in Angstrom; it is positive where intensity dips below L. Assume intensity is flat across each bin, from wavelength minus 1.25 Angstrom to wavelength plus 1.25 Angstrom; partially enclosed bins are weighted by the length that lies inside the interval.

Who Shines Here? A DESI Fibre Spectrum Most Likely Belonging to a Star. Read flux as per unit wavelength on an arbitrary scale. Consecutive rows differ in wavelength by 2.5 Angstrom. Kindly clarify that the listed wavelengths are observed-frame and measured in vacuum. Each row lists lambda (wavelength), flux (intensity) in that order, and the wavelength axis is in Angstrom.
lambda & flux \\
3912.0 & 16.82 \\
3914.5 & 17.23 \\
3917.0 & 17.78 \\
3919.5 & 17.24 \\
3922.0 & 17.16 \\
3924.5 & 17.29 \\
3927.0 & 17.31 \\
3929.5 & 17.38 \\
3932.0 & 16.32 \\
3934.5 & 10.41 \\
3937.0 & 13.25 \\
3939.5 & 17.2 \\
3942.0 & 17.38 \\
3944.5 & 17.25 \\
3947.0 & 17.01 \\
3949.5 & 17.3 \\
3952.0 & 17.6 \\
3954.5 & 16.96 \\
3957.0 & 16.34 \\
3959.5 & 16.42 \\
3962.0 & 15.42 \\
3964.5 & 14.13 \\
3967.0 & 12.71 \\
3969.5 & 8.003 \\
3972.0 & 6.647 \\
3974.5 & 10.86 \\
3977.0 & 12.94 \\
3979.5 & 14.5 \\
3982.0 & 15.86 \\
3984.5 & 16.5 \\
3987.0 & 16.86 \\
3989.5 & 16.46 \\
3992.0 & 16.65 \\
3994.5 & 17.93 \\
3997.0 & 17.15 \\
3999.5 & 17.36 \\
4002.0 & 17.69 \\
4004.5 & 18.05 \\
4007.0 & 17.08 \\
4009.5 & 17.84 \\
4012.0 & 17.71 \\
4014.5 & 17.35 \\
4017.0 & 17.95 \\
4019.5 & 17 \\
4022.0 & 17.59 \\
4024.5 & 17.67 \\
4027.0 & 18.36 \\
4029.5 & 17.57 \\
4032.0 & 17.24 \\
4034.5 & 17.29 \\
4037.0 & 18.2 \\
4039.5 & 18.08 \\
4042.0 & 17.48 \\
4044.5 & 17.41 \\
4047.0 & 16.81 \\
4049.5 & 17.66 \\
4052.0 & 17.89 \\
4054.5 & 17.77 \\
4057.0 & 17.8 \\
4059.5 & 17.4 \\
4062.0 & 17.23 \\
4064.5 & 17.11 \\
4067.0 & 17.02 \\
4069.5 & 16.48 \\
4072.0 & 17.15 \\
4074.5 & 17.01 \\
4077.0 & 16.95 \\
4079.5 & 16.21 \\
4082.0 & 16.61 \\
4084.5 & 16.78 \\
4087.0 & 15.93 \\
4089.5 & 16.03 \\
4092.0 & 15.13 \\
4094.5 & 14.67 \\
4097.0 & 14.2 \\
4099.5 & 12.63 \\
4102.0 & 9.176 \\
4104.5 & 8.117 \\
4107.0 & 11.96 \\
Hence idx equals 5.34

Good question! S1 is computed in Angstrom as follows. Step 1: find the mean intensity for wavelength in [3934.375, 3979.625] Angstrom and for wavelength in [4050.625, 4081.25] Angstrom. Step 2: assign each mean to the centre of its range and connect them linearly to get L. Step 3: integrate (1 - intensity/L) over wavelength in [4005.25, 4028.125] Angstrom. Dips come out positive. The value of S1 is -2.4 Angstrom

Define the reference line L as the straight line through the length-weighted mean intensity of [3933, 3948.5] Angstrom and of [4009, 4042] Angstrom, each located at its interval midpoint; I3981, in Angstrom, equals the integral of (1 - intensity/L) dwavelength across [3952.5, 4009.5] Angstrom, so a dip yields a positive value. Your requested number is 4.6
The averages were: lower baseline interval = 15.5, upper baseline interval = 17.7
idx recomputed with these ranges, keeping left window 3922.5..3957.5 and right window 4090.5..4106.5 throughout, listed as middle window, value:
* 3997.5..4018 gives -4.1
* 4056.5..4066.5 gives -3.0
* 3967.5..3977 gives 3.7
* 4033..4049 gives -4.3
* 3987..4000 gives -1.8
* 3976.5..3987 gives 0.0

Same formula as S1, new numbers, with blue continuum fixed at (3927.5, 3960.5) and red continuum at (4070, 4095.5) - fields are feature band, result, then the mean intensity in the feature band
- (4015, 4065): -4.1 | 17.6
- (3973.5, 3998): 1.0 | 15.6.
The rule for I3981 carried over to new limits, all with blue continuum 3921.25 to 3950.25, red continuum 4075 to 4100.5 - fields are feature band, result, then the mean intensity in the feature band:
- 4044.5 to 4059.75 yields -1.8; 17.6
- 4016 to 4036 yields -2.2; 17.6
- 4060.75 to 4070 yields -0.8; 17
